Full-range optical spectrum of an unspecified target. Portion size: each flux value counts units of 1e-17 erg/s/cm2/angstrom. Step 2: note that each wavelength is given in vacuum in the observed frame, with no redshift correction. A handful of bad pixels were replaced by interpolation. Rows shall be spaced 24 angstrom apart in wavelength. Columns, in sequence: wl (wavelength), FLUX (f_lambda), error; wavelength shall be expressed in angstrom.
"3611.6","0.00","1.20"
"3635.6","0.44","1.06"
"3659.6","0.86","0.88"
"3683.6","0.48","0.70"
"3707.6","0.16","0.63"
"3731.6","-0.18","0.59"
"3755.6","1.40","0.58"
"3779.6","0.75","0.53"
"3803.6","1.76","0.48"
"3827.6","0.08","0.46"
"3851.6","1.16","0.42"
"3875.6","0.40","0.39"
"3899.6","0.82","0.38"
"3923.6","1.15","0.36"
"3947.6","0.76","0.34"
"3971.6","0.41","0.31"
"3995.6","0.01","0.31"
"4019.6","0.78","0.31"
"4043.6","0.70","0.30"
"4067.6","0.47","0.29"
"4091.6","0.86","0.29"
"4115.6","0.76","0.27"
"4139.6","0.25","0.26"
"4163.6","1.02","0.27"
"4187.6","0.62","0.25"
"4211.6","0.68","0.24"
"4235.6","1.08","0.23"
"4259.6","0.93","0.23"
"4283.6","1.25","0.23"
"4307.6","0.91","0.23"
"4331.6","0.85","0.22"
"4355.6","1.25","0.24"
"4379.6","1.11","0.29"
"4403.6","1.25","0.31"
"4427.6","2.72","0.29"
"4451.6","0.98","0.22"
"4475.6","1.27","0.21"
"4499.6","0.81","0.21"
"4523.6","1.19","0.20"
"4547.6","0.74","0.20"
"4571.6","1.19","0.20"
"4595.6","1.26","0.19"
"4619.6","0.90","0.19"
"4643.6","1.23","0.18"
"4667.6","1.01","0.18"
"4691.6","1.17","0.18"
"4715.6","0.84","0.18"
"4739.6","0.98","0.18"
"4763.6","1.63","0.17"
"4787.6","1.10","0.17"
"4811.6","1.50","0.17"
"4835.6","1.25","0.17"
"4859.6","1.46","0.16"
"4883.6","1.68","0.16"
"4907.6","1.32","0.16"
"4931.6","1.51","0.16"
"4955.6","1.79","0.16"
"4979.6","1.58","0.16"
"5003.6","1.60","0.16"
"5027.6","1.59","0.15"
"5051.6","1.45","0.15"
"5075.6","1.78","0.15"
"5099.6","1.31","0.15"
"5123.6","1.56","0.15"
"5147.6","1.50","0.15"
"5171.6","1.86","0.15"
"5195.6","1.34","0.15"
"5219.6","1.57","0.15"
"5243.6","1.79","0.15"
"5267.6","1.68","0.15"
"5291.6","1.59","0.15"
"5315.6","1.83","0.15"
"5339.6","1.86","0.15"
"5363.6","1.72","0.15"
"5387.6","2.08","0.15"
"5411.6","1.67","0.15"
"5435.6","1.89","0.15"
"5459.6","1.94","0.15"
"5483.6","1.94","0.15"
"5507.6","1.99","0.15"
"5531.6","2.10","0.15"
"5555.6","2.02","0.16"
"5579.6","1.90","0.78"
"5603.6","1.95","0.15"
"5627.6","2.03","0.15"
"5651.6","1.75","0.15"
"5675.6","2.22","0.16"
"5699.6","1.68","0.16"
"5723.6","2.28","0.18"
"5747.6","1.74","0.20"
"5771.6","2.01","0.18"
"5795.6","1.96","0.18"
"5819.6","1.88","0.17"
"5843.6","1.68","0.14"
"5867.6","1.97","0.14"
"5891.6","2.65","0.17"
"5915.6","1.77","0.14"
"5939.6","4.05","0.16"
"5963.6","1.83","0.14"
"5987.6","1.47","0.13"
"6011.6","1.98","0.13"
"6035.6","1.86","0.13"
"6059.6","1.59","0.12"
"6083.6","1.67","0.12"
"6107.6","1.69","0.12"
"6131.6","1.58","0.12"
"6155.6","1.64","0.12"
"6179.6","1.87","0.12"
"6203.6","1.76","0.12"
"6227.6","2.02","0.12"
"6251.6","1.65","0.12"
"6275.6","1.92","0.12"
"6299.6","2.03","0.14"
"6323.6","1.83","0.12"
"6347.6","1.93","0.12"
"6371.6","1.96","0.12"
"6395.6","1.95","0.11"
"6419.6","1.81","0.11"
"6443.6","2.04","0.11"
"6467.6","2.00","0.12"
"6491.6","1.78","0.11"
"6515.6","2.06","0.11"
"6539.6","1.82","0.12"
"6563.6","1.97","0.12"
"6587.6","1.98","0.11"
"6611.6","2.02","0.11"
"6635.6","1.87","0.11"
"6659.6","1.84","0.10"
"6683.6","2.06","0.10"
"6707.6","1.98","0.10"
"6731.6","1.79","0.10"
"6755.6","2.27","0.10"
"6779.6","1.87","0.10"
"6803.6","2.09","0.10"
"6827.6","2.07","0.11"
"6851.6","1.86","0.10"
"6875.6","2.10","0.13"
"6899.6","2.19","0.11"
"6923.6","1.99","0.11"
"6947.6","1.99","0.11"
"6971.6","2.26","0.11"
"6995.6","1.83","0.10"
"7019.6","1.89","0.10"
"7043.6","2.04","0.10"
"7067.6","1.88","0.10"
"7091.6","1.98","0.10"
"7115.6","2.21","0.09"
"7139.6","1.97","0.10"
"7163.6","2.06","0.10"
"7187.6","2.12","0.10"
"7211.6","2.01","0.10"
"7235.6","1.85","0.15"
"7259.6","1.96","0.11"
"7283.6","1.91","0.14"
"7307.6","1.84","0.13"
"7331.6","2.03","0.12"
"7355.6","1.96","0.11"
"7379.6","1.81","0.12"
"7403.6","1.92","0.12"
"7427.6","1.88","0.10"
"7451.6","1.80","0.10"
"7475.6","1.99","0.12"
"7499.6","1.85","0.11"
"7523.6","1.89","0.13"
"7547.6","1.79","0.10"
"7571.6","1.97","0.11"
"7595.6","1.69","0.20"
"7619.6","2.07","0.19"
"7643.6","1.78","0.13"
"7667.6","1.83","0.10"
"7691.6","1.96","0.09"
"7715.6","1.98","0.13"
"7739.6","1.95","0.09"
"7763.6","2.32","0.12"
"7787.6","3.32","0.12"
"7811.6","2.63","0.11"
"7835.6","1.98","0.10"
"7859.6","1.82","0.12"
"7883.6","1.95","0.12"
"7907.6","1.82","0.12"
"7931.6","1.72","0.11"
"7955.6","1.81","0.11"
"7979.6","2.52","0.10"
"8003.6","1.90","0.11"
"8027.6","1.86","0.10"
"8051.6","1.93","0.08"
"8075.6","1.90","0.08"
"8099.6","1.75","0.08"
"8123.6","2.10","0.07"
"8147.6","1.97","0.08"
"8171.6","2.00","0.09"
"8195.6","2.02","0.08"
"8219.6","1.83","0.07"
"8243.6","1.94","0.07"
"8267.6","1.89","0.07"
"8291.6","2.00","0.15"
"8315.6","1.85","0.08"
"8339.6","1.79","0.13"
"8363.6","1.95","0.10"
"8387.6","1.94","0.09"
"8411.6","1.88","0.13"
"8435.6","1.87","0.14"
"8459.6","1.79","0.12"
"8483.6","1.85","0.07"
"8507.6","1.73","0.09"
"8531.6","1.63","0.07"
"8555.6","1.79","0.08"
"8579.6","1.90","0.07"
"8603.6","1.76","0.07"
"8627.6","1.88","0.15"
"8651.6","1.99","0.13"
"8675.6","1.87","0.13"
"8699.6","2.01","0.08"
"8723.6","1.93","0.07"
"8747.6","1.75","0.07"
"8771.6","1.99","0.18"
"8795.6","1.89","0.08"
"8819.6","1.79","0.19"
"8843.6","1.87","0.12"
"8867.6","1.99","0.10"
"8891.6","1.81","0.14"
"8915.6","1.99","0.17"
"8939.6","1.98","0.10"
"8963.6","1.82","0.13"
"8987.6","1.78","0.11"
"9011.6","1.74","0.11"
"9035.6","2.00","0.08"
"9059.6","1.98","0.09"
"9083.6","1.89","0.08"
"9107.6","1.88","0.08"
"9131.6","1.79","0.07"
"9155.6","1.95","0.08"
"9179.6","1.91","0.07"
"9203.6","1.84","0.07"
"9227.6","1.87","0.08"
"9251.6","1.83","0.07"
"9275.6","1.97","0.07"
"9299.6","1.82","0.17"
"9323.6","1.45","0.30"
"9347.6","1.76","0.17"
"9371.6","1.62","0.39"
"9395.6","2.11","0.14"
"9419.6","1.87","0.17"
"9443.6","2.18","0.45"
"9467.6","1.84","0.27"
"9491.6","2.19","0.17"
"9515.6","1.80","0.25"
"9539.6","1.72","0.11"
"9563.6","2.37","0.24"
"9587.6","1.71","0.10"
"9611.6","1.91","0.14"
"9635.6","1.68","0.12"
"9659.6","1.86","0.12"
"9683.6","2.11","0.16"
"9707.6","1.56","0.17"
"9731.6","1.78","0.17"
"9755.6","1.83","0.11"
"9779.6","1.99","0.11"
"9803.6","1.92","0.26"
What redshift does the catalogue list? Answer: 0.186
